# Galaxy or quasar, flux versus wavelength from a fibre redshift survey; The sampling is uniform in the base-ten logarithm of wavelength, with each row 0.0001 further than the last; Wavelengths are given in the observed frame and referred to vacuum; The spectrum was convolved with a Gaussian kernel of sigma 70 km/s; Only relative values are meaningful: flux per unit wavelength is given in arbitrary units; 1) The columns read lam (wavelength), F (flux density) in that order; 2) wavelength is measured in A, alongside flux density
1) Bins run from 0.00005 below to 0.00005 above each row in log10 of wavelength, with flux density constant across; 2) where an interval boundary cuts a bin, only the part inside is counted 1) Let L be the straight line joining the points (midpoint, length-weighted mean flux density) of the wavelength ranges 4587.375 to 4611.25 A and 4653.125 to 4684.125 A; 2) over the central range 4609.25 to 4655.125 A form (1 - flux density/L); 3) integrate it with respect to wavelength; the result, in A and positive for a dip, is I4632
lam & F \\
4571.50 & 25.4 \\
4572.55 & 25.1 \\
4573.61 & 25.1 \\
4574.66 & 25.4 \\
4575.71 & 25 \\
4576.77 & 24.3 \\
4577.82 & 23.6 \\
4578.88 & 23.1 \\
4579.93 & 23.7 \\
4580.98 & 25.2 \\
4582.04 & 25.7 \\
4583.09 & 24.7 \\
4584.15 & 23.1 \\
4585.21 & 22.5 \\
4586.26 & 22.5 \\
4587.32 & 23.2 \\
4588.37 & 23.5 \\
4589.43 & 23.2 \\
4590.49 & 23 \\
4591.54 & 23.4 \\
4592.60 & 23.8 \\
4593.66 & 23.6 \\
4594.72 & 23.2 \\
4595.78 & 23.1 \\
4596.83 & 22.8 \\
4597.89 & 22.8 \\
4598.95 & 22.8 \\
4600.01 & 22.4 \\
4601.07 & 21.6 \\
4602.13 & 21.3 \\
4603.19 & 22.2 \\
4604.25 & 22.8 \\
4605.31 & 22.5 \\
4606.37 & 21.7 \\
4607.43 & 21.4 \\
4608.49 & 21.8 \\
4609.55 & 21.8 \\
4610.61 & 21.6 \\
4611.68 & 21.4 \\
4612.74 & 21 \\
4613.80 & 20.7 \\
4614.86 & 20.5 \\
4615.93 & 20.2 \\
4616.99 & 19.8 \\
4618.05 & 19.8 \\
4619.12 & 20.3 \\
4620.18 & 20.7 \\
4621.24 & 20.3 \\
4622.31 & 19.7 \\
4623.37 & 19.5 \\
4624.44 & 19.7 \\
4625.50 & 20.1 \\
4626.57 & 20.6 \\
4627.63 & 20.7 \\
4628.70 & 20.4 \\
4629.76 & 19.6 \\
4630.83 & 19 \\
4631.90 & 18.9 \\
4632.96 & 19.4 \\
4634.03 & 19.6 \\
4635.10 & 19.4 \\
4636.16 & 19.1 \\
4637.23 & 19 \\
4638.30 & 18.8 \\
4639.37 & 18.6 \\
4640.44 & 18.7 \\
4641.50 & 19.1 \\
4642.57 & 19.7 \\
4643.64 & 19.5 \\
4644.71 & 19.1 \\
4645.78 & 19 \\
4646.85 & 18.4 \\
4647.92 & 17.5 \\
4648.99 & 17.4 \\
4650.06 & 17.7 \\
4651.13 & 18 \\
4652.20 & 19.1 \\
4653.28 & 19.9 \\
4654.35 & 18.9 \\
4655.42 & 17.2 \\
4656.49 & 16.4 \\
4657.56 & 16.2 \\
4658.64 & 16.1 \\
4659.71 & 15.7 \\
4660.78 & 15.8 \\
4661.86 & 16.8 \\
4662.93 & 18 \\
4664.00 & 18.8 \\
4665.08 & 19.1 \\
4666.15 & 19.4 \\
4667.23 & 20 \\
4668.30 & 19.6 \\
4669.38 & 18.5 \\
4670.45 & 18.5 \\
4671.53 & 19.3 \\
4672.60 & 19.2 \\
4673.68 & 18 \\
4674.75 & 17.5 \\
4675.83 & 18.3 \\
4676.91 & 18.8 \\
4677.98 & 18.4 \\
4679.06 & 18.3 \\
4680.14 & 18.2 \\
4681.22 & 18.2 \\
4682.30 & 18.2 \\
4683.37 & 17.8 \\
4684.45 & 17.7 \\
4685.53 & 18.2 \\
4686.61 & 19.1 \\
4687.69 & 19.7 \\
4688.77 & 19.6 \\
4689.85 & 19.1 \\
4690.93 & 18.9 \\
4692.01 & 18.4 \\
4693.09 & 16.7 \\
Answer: 2.0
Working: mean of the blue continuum 22.6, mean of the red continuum 18.1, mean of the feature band 19.6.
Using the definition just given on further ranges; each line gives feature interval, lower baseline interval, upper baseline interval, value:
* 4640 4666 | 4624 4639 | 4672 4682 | 1.3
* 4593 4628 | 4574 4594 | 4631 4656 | 0.4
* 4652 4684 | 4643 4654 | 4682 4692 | 0.9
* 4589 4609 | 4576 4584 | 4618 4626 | -0.2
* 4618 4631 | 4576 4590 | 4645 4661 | 0.0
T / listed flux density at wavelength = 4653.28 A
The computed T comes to 19.9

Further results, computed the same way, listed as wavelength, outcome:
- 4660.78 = 15.8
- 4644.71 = 19.1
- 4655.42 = 17.2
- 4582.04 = 25.7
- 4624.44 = 19.7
